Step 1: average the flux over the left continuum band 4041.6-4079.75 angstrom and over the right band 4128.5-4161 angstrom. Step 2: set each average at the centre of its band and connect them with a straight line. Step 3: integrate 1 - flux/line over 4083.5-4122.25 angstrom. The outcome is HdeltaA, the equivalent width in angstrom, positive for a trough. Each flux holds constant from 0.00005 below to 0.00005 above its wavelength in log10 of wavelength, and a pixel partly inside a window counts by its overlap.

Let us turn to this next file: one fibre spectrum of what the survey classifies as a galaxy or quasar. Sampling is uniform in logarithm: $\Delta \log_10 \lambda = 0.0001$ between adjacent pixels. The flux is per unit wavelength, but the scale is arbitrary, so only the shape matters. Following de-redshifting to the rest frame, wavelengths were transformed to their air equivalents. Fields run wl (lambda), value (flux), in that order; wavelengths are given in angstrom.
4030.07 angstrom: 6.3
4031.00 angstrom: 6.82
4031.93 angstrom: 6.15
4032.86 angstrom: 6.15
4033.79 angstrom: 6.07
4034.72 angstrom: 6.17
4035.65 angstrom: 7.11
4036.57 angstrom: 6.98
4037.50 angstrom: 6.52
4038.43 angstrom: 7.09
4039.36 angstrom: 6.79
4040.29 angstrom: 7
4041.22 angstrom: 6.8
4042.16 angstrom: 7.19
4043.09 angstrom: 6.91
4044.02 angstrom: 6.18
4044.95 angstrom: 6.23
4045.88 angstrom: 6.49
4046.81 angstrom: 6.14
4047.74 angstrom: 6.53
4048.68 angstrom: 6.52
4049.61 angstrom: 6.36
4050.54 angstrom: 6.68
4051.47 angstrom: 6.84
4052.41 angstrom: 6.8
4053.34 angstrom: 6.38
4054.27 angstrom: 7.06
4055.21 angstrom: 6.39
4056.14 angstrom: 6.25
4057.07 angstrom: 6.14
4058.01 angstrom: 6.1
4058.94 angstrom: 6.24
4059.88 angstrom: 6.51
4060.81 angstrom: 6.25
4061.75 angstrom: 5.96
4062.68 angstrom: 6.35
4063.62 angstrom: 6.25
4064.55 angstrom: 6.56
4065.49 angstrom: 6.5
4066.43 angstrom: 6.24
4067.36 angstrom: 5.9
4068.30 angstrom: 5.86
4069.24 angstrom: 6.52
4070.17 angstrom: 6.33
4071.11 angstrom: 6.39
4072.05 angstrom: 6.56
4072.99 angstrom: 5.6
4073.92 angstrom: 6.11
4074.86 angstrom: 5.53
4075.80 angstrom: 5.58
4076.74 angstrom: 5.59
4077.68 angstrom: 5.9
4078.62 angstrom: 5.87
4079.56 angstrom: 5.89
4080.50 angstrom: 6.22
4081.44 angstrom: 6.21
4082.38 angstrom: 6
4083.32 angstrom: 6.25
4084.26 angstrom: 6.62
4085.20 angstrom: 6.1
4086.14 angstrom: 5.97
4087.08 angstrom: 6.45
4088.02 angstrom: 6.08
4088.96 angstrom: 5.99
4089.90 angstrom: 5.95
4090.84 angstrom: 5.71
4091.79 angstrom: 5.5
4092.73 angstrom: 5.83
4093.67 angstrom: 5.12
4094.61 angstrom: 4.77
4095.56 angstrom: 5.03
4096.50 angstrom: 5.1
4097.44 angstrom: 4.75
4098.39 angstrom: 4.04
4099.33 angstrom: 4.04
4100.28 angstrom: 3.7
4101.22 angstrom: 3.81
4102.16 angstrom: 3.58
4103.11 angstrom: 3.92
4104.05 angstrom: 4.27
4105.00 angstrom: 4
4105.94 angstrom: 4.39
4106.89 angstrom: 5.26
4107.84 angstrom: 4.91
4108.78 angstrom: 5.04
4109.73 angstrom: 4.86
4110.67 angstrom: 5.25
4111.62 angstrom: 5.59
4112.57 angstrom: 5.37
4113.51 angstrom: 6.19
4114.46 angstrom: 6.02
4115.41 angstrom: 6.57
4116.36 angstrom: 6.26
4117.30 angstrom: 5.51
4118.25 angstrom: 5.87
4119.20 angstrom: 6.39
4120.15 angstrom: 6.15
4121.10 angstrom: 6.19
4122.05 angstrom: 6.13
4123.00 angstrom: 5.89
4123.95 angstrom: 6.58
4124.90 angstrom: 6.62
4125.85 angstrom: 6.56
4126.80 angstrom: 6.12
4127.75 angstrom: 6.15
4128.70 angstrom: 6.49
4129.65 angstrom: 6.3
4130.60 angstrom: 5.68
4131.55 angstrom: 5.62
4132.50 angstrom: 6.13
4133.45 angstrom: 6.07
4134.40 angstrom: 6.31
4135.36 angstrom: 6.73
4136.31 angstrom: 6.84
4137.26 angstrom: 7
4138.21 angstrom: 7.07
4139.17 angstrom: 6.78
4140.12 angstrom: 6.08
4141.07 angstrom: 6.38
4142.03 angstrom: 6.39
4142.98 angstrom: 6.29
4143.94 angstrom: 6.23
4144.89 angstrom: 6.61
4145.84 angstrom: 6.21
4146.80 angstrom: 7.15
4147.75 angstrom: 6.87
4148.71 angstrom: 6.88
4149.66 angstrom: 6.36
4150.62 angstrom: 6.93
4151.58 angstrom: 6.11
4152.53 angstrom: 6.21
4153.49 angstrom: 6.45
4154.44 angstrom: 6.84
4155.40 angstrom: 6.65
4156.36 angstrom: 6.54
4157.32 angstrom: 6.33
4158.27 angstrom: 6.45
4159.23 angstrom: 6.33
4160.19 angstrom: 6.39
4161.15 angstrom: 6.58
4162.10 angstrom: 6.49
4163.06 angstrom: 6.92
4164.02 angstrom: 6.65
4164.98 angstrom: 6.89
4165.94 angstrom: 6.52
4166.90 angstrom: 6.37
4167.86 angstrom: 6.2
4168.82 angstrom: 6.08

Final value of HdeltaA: 6.4 angstrom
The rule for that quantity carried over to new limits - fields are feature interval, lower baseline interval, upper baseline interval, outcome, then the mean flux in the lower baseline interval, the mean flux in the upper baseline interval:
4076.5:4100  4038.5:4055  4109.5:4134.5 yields 2.58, 6.65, 6.04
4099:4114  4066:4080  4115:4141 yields 3.74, 5.99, 6.3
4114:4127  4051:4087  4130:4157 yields 0.38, 6.21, 6.48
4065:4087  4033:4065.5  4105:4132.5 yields 0.60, 6.52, 5.83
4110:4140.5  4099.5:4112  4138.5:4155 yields -4.24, 4.49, 6.52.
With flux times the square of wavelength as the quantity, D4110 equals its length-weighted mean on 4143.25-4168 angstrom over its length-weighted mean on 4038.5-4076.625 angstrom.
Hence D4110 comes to 1.08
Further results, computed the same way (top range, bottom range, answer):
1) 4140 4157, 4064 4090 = 1.11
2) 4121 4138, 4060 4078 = 1.06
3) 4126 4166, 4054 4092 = 1.09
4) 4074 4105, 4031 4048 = 0.83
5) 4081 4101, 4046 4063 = 0.87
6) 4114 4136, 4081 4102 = 1.17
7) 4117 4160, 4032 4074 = 1.03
